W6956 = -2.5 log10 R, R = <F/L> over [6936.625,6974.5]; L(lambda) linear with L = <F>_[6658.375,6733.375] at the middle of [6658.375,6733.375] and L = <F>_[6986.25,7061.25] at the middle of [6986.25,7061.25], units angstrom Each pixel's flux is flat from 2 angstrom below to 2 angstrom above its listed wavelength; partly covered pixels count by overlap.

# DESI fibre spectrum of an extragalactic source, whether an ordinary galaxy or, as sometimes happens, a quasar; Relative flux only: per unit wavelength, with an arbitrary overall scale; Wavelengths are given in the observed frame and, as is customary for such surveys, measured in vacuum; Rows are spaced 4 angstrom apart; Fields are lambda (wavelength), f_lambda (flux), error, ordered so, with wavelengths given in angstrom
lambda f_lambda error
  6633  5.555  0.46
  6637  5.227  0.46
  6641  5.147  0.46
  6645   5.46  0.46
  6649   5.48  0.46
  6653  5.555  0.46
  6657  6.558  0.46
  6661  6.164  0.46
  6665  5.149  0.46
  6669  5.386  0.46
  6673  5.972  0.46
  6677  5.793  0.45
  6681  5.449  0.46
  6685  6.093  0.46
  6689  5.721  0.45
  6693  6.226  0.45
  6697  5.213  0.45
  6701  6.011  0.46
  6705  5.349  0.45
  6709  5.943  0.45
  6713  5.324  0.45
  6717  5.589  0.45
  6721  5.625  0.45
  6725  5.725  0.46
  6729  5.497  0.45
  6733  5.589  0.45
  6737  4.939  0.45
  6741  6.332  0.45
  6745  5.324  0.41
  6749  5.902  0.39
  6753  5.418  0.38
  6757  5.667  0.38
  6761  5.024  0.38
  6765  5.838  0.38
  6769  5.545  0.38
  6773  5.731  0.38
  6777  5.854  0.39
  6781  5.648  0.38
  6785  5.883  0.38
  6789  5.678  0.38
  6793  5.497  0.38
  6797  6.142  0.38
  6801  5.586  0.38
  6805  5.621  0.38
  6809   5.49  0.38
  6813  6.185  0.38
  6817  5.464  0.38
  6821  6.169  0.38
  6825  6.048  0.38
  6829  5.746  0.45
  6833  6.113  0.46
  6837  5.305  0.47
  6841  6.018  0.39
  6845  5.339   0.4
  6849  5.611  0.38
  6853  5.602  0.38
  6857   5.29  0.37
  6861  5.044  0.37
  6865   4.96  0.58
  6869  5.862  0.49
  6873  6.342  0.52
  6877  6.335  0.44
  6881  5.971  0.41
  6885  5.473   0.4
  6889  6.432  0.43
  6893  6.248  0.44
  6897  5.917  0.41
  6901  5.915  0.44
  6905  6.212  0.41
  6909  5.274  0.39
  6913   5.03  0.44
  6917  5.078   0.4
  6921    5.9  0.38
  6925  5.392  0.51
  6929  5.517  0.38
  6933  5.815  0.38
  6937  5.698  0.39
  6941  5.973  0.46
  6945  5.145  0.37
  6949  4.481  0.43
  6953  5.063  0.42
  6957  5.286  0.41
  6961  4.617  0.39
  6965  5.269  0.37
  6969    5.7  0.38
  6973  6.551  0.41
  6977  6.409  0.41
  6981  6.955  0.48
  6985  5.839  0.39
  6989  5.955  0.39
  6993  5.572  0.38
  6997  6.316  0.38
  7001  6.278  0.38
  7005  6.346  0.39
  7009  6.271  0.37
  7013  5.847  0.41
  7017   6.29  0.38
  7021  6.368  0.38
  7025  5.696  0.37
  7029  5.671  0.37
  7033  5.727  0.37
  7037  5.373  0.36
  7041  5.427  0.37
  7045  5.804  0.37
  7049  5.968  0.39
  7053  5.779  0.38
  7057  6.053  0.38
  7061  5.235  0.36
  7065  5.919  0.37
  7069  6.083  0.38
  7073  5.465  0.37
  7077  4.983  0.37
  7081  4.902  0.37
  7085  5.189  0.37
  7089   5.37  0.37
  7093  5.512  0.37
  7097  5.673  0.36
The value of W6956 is 0.10 mag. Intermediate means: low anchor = 5.68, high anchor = 5.91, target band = 5.35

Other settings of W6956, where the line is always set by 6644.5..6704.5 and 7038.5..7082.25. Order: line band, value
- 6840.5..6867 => 0.06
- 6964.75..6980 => -0.09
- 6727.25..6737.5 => 0.06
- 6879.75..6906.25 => -0.07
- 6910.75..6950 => 0.05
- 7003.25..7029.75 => -0.09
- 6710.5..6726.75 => 0.03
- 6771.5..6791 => -0.01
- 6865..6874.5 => -0.03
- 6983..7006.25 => -0.08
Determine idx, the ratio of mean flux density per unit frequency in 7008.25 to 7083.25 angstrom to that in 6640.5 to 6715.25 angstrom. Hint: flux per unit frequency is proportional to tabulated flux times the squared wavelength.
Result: 1.12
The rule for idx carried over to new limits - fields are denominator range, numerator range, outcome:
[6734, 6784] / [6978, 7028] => 1.18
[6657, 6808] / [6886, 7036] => 1.09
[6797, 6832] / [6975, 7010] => 1.12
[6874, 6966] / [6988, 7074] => 1.09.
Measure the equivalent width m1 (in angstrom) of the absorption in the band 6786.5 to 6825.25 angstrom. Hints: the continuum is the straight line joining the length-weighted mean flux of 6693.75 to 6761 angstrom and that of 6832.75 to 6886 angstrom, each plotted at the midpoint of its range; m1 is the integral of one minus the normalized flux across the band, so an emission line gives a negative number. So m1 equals -1.1 angstrom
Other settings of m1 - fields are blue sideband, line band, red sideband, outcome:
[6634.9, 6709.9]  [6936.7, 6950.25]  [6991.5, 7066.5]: 1.2 angstrom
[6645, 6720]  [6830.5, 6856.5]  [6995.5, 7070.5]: 0.7 angstrom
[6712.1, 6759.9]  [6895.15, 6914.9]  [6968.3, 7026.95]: 1.0 angstrom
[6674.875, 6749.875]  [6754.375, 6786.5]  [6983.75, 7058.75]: 0.4 angstrom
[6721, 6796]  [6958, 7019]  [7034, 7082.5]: -4.4 angstrom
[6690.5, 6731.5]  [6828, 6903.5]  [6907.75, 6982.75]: -2.7 angstrom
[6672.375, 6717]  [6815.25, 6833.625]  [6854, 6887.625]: -0.7 angstrom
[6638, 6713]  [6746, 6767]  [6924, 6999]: 0.5 angstrom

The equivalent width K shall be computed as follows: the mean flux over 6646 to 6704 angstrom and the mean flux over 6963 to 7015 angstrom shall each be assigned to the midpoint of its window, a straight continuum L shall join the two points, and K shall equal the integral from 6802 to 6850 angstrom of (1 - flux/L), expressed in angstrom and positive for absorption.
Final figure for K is 1.32 angstrom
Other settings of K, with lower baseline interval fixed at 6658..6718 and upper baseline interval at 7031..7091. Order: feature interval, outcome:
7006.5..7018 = -1.2 angstrom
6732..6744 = 0.2 angstrom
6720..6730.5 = 0.1 angstrom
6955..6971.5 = 1.0 angstrom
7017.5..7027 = -0.9 angstrom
